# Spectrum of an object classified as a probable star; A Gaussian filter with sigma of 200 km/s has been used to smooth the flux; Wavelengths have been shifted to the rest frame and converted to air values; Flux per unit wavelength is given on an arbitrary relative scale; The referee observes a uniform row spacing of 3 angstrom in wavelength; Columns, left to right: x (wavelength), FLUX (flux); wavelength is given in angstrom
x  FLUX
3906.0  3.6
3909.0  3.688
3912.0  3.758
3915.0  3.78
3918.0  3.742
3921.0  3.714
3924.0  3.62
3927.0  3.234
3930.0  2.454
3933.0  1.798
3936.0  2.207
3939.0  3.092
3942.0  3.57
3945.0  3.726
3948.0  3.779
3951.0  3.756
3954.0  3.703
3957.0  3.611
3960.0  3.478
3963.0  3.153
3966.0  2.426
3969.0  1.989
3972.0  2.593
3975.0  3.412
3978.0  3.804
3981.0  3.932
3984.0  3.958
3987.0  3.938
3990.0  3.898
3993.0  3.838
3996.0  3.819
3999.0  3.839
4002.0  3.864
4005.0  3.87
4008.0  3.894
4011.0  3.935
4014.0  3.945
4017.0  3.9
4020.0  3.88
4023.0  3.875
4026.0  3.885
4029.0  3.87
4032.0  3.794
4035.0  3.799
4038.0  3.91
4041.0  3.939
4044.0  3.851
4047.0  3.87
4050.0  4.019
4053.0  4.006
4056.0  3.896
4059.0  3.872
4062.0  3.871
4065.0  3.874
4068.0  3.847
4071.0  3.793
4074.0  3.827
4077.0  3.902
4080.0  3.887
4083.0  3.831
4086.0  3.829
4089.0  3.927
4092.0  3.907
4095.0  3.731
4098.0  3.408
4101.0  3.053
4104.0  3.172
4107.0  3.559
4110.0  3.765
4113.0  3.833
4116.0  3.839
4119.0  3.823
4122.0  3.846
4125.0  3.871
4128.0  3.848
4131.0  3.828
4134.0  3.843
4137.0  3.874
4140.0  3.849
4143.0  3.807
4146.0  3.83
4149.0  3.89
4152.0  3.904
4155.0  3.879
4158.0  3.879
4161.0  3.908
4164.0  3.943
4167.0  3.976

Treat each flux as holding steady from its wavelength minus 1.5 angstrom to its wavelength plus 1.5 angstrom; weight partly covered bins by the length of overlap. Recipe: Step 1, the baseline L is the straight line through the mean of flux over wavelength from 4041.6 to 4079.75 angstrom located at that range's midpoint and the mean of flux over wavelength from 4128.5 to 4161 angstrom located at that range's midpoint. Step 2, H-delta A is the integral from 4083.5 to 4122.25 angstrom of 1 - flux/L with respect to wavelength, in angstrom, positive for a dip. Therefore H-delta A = 2.1 angstrom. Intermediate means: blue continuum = 3.89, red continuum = 3.86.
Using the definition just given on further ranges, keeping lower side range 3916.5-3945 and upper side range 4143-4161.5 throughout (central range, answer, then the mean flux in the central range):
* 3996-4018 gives -3.5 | 3.89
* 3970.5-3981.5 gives -0.5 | 3.39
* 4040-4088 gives -4.4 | 3.88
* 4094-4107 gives 1.2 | 3.35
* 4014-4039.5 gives -3.3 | 3.87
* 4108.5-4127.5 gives -0.4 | 3.83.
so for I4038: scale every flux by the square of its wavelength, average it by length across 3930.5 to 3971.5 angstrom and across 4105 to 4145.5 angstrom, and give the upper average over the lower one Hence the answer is 1.35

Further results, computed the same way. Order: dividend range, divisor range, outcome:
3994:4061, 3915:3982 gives 1.25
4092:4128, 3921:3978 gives 1.26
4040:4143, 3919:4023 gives 1.16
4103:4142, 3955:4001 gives 1.17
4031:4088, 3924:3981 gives 1.30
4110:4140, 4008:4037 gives 1.04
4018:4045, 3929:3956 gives 1.29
